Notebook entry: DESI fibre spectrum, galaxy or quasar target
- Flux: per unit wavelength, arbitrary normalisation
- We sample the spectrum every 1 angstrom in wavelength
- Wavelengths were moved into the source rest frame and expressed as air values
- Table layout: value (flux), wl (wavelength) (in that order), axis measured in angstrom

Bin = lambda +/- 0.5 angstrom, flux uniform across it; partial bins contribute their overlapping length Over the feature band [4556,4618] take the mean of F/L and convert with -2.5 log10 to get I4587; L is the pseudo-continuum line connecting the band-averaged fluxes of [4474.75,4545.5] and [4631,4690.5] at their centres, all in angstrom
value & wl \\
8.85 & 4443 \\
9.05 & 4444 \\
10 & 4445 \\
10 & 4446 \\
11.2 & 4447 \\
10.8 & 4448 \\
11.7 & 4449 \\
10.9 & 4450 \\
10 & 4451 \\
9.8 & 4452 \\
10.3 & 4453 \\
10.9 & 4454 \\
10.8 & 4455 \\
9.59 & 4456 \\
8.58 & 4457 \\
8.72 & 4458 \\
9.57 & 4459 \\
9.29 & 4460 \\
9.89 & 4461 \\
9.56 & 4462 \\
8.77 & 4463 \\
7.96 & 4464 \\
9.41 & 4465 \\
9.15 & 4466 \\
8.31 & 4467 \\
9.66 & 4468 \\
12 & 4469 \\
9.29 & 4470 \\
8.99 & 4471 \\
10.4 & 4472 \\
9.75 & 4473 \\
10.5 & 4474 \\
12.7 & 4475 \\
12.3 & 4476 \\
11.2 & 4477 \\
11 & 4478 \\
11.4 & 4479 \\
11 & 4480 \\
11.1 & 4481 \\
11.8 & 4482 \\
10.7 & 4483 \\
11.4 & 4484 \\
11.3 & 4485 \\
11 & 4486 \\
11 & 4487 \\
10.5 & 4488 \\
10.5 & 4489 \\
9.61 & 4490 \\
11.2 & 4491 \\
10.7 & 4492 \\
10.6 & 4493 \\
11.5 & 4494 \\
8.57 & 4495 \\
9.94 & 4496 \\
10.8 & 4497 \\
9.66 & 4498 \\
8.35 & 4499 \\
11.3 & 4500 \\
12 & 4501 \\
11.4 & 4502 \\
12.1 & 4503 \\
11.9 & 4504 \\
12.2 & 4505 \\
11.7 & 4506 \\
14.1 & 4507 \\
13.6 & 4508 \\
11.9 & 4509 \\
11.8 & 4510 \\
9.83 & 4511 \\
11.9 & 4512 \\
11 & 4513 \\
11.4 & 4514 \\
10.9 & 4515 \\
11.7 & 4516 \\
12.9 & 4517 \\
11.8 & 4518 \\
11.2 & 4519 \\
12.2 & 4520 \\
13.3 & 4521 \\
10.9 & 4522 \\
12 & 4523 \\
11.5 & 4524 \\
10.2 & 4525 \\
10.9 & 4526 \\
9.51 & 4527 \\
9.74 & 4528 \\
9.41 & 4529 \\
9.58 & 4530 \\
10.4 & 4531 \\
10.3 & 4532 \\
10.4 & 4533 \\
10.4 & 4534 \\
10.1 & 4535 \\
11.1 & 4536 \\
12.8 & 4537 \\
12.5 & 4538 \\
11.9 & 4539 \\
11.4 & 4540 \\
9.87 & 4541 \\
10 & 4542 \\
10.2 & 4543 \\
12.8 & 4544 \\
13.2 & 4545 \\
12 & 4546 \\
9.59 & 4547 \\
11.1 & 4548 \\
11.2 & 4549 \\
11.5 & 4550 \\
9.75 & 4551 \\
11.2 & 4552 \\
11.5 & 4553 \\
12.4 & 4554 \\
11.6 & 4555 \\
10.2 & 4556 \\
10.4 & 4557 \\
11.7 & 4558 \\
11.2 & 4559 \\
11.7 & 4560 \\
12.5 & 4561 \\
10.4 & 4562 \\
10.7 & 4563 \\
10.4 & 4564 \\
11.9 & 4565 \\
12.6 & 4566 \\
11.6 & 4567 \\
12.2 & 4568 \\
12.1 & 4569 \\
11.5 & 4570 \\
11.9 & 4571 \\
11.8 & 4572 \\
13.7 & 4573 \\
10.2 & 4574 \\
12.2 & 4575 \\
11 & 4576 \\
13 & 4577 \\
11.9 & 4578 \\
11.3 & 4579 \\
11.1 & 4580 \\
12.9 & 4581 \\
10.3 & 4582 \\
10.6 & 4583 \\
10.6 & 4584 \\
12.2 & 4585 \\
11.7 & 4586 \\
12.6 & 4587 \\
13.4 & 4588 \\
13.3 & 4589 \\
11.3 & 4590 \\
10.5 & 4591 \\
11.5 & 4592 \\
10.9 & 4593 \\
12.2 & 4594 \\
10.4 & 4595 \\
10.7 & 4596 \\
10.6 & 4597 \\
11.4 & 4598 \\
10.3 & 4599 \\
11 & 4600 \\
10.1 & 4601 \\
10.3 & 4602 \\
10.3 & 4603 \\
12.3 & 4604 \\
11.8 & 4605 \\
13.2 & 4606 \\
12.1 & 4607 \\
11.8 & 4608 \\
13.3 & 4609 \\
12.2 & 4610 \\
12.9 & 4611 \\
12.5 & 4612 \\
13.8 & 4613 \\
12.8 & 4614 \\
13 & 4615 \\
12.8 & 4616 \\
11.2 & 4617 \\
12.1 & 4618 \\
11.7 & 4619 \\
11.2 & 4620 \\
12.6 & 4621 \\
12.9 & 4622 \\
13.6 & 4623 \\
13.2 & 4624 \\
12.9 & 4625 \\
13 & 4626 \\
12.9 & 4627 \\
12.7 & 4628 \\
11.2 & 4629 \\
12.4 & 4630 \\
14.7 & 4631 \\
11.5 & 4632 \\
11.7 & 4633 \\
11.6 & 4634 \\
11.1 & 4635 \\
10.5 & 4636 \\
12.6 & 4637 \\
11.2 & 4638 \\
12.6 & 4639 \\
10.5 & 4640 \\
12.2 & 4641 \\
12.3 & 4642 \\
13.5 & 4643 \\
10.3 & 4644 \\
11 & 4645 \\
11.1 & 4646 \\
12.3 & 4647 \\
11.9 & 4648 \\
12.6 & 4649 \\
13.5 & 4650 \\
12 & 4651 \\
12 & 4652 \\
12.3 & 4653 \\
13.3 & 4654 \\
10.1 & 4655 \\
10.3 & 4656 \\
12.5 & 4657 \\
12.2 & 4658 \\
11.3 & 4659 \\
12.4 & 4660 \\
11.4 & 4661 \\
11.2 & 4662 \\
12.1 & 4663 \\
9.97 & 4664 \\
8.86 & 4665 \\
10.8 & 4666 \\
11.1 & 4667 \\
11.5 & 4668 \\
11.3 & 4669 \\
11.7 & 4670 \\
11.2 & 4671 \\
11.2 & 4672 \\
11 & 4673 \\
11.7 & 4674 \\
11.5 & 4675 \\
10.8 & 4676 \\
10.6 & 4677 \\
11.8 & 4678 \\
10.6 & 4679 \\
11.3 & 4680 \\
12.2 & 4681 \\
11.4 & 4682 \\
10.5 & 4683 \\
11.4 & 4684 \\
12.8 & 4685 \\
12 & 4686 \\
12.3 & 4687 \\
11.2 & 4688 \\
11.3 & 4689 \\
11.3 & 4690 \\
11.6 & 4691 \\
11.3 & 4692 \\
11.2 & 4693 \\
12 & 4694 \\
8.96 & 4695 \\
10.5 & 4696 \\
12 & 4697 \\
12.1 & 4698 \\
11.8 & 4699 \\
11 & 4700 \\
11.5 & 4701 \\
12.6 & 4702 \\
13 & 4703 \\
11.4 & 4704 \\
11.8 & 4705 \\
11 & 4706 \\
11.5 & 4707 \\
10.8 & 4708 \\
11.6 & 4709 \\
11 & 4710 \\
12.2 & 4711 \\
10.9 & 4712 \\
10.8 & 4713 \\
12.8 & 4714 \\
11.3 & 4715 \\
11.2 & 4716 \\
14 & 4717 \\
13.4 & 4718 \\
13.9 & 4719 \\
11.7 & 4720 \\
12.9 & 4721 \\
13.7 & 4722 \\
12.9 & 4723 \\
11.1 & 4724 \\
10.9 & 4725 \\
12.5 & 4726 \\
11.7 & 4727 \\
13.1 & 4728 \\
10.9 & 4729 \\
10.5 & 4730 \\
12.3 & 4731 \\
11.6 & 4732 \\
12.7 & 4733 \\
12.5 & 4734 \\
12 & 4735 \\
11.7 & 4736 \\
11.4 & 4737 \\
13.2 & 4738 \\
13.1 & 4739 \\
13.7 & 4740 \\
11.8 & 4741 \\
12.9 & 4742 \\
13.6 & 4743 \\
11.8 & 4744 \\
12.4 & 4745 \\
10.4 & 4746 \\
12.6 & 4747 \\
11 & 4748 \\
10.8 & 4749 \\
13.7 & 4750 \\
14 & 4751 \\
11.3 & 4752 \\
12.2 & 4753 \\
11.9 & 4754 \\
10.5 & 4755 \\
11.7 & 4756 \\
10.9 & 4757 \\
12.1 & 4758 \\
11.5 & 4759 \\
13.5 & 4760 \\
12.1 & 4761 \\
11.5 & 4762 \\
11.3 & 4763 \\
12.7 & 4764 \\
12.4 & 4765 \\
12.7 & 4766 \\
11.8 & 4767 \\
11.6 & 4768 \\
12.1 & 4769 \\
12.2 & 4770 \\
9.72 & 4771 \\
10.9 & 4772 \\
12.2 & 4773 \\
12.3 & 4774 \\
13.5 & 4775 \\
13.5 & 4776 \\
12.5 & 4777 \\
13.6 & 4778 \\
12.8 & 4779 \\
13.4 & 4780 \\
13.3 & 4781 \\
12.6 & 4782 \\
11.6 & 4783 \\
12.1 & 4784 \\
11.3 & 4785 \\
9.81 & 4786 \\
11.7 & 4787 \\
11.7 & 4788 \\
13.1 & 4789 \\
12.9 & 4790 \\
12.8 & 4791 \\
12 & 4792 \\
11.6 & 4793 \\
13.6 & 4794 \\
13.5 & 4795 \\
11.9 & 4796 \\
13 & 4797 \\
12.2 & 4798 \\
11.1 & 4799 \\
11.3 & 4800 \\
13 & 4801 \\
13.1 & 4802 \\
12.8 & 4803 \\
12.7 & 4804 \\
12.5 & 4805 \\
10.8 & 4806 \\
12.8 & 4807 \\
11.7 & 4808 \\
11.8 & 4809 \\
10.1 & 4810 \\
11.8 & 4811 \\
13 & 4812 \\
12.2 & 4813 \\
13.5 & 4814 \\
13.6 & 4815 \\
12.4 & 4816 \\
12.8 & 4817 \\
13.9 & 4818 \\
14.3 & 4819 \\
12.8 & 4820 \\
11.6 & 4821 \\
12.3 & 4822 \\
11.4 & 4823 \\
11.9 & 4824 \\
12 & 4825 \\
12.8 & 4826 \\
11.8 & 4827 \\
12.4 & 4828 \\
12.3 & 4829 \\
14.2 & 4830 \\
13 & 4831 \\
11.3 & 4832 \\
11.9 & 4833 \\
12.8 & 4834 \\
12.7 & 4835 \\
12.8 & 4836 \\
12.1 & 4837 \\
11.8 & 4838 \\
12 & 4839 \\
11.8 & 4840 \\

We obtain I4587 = -0.03 mag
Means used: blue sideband 11.2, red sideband 11.6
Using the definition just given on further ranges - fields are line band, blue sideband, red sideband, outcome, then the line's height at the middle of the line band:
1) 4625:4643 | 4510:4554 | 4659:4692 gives -0.08 mag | 11.3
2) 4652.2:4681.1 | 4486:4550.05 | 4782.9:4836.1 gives 0.04 mag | 11.7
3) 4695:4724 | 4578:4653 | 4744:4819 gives 0.02 mag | 12.1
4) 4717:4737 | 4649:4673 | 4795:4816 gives -0.03 mag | 11.9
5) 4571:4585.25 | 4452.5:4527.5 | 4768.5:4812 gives -0.04 mag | 11.2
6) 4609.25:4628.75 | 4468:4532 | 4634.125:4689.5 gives -0.11 mag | 11.4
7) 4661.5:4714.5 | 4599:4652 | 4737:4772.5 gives 0.07 mag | 12.1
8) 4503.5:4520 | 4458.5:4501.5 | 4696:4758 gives -0.13 mag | 10.6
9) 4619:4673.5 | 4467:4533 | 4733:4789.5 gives -0.02 mag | 11.6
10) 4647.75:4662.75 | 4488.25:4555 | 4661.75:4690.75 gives -0.06 mag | 11.2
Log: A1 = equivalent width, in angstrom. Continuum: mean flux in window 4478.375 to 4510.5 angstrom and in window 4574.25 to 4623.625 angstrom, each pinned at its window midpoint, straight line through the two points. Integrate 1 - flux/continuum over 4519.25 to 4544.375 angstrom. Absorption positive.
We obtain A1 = 1.0 angstrom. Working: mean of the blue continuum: 11.1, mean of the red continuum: 11.8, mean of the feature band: 10.9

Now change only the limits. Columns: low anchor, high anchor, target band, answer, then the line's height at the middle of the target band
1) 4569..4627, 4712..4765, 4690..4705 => 0.71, 12.1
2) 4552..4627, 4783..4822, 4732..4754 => -0.21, 12.2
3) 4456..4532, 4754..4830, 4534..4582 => -1.73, 11.1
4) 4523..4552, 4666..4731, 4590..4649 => -3.44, 11.3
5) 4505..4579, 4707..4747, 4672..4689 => 0.72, 11.9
